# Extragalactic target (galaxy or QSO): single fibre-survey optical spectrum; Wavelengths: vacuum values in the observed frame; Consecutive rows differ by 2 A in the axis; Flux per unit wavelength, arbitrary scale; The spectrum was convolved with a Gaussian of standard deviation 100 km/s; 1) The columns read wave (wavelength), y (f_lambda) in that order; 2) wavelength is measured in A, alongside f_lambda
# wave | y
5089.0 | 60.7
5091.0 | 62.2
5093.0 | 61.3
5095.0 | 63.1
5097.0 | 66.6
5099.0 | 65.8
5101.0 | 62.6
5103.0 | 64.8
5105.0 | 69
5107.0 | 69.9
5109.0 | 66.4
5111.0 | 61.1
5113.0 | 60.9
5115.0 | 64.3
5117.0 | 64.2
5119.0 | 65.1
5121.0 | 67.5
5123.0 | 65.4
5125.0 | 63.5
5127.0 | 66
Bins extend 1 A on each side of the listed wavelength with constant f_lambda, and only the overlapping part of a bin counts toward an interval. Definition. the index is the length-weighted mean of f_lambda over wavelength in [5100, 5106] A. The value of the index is 65.5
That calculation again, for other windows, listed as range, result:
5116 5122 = 65.6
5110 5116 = 62.1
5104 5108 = 69.5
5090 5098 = 63.3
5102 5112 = 66.2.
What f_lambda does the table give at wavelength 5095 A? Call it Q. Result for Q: 63.1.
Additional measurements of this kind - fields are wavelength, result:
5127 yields 66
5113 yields 60.9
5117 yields 64.2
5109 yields 66.4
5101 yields 62.6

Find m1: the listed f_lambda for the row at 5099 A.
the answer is 65.8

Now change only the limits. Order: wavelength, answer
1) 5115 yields 64.3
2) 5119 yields 65.1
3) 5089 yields 60.7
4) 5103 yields 64.8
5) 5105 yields 69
